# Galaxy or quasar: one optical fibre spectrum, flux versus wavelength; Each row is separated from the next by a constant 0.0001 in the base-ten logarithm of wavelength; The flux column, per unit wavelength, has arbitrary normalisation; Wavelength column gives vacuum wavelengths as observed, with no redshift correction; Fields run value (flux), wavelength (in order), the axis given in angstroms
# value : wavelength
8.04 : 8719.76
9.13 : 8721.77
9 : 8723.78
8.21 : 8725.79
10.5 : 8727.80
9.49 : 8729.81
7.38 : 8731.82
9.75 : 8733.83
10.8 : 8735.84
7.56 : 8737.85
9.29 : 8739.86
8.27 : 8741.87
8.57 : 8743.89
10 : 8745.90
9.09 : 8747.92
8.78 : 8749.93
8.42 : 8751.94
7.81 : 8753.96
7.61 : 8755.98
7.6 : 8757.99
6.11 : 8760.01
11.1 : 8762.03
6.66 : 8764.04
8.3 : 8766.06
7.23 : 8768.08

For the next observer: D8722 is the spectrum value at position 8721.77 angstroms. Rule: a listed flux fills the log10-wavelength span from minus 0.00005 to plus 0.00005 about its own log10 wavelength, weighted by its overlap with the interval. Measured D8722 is 9.13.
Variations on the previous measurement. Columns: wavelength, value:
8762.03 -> 11.1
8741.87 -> 8.27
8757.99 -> 7.6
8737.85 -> 7.56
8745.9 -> 10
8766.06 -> 8.3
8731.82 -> 7.38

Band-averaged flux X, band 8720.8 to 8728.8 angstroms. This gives 9.21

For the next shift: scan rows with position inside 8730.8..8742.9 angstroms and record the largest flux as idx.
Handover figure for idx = 10.8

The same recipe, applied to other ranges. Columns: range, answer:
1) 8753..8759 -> 7.81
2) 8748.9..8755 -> 8.78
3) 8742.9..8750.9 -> 10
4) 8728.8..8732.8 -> 9.49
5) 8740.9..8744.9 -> 8.57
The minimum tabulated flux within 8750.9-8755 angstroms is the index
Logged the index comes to 7.81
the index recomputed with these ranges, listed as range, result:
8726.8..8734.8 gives 7.38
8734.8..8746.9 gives 7.56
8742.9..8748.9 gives 8.57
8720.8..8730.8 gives 8.21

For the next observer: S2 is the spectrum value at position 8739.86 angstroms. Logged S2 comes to 9.29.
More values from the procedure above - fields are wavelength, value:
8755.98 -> 7.61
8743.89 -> 8.57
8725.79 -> 8.21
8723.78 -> 9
